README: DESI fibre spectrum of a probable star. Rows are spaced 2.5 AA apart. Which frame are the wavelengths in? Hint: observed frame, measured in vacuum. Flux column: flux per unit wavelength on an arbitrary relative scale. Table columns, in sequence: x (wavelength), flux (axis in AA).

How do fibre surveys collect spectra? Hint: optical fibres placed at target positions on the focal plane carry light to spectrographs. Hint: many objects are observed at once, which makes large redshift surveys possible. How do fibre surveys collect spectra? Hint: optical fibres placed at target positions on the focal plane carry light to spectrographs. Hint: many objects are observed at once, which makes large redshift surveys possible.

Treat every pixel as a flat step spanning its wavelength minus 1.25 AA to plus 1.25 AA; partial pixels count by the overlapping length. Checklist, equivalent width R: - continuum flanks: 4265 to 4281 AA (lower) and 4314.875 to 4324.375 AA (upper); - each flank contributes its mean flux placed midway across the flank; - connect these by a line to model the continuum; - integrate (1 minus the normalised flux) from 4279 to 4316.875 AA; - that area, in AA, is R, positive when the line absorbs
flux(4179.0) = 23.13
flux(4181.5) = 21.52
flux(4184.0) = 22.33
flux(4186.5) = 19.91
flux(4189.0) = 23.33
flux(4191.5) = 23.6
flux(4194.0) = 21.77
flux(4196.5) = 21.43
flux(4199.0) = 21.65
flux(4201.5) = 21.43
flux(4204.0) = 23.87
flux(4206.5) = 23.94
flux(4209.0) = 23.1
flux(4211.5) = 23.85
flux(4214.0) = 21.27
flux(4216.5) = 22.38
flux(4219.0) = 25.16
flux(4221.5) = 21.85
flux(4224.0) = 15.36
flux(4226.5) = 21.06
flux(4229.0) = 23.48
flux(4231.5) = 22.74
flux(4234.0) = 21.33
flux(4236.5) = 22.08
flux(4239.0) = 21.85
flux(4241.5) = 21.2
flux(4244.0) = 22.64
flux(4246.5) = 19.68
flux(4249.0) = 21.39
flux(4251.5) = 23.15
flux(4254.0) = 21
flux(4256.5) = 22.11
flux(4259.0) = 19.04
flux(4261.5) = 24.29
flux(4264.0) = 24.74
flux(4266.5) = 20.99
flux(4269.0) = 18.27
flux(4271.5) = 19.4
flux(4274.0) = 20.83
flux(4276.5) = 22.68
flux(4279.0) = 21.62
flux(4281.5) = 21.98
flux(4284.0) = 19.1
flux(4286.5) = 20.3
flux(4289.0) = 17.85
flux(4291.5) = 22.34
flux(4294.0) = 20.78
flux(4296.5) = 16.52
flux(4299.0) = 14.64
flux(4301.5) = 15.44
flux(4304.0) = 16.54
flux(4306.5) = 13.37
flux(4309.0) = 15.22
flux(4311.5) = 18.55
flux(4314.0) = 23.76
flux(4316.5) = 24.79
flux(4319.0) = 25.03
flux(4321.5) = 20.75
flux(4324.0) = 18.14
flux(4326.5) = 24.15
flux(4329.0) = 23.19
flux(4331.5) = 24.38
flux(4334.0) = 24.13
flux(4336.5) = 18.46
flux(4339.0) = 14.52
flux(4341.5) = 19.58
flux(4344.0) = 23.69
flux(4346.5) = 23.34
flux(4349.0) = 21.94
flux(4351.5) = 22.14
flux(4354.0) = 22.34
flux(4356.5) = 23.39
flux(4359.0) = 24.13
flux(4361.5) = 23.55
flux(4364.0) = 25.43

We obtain 5.3 AA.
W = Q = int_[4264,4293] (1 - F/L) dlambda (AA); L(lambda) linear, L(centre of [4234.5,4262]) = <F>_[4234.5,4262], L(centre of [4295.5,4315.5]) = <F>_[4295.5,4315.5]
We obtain -2.4 AA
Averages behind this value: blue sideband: 21.6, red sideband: 16.9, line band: 20.7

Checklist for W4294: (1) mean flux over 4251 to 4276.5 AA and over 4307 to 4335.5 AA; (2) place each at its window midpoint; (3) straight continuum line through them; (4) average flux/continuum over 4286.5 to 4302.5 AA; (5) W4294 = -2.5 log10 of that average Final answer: 0.19 mag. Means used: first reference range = 21.4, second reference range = 21.7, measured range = 18.2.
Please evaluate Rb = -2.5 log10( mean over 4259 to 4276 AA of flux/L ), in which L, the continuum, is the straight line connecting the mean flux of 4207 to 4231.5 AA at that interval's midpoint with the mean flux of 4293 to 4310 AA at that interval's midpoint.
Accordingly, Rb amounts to -0.15 mag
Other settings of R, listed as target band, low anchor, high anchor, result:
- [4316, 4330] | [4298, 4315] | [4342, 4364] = -2.7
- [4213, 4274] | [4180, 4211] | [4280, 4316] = -2.9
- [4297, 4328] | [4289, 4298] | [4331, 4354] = 1.6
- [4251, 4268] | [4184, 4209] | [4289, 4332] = -1.0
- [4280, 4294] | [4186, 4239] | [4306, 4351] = 0.7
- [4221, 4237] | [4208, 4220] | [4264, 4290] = 1.0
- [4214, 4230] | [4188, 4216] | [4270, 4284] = 0.5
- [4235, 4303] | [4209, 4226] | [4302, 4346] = 1.8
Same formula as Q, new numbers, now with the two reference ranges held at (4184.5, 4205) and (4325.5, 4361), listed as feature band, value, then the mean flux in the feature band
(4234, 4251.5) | 0.4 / 21.6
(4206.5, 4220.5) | -0.7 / 23.2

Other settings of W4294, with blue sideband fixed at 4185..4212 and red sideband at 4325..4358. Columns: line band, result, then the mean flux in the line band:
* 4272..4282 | 0.03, 21.6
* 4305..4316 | 0.21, 18.2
